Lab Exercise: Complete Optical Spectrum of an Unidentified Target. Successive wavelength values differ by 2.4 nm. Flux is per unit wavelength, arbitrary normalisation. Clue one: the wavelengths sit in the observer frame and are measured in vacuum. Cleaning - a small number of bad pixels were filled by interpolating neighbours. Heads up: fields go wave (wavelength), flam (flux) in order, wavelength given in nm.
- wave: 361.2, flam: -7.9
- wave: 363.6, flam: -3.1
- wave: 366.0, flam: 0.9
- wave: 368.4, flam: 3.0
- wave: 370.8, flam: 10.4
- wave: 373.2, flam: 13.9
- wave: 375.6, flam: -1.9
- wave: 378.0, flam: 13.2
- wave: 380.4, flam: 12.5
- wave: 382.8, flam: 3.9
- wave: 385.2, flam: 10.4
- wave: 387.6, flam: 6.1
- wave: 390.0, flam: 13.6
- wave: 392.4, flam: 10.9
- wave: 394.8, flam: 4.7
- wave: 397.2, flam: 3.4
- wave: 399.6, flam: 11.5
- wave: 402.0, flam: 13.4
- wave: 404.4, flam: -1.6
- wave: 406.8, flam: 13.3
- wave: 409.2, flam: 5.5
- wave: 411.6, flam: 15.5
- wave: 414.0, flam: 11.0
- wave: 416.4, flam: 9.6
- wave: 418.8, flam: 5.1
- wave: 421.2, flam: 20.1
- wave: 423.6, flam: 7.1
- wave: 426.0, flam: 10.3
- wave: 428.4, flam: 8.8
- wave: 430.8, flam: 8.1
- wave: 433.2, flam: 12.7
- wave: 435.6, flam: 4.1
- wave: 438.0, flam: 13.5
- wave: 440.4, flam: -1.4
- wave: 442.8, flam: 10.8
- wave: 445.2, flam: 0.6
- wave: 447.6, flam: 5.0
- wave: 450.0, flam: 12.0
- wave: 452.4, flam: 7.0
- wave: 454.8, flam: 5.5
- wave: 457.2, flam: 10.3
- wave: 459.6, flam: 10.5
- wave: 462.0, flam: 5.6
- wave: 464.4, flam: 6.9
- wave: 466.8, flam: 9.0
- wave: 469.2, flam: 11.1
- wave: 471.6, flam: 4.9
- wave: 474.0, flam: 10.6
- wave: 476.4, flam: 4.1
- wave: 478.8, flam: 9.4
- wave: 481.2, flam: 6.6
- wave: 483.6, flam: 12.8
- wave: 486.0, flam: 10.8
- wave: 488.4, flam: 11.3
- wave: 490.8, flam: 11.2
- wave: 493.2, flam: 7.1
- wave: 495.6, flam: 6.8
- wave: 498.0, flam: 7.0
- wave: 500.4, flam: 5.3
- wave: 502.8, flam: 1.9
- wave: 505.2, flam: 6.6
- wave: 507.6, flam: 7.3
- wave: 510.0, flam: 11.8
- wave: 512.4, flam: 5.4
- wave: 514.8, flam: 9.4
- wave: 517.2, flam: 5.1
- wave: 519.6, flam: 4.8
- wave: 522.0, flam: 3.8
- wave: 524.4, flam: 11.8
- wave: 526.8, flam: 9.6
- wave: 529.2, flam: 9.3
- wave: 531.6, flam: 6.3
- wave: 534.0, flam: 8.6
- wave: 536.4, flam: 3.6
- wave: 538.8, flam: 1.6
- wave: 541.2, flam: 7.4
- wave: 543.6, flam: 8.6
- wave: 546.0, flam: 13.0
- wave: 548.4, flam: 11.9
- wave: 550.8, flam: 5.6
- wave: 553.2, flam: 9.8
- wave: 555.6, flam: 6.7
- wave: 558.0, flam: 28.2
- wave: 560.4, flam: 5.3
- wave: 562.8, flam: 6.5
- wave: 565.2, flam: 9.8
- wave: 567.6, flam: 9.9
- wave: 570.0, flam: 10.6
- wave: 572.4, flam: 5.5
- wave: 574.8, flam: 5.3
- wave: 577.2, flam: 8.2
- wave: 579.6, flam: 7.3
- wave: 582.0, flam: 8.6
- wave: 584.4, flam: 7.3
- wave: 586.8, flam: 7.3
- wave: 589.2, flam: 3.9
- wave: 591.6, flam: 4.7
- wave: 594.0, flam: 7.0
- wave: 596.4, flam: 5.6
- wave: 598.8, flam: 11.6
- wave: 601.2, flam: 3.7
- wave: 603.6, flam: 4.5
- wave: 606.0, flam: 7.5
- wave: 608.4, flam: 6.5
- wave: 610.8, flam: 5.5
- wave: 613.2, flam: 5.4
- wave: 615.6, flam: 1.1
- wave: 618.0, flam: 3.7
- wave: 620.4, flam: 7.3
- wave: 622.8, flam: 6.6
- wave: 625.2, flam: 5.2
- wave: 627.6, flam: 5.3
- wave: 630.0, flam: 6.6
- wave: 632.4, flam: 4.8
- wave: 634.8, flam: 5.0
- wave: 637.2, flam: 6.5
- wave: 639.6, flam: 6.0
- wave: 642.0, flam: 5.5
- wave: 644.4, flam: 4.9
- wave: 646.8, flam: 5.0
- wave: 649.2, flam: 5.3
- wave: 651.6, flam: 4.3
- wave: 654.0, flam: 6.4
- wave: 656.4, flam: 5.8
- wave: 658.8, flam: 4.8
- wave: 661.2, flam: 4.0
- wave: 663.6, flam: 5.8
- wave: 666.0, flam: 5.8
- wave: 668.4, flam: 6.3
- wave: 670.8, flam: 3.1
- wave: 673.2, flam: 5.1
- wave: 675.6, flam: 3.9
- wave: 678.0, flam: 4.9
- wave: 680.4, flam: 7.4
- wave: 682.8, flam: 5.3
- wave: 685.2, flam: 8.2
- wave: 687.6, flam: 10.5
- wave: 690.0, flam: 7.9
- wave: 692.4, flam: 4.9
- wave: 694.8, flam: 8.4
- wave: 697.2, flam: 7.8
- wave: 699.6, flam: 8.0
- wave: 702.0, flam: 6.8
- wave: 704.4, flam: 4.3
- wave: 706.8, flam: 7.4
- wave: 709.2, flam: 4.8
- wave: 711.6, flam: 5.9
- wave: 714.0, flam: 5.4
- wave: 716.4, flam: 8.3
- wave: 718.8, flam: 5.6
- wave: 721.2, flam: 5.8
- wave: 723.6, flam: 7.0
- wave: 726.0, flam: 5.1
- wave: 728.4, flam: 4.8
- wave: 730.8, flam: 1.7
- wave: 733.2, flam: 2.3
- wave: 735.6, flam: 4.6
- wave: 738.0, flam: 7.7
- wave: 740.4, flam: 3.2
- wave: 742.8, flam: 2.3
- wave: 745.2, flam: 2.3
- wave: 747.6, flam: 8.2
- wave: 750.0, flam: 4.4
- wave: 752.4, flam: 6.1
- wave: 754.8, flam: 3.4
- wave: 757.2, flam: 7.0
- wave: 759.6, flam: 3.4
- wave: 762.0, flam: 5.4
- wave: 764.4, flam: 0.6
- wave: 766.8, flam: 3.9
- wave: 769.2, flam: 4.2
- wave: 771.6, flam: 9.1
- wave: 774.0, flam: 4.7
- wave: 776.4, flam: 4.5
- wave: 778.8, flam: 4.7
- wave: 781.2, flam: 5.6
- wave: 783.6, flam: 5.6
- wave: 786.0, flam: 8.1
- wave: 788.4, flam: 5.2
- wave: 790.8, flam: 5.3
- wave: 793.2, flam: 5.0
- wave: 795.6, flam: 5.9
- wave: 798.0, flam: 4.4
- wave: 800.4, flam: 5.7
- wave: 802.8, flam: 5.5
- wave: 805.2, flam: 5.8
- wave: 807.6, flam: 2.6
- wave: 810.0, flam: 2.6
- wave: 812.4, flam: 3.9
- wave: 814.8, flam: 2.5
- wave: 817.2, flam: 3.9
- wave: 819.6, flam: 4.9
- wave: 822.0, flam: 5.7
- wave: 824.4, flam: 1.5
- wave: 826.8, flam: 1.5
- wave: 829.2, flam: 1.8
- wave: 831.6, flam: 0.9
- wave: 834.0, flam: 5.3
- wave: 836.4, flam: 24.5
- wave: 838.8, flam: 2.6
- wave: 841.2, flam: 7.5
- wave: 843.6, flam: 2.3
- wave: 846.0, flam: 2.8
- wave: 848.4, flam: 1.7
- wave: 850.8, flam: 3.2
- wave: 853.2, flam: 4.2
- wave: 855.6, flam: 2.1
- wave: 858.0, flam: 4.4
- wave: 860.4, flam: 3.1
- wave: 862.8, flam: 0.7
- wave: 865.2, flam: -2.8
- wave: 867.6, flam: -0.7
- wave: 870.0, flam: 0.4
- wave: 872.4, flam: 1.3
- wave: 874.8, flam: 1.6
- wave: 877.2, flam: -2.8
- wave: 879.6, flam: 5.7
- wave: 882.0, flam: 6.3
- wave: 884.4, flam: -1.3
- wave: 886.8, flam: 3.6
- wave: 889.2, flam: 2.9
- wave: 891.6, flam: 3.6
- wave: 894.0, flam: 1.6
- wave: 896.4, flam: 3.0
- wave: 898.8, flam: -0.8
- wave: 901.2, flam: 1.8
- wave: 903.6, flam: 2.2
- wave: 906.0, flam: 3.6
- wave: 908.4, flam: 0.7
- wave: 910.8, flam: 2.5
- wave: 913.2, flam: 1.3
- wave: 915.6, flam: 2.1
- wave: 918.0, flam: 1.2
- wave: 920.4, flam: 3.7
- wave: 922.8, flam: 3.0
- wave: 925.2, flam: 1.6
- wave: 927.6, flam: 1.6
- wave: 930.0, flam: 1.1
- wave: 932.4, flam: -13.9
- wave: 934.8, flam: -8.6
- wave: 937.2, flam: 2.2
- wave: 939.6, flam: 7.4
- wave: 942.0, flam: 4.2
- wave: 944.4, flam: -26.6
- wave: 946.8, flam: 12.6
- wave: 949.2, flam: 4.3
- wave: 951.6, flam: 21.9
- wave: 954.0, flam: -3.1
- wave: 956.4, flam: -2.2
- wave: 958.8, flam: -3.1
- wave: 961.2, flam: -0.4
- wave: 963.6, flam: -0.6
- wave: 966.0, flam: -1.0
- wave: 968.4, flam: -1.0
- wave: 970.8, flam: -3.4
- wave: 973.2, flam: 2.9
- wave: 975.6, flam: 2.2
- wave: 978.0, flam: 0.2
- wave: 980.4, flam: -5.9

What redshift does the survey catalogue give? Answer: 0.668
